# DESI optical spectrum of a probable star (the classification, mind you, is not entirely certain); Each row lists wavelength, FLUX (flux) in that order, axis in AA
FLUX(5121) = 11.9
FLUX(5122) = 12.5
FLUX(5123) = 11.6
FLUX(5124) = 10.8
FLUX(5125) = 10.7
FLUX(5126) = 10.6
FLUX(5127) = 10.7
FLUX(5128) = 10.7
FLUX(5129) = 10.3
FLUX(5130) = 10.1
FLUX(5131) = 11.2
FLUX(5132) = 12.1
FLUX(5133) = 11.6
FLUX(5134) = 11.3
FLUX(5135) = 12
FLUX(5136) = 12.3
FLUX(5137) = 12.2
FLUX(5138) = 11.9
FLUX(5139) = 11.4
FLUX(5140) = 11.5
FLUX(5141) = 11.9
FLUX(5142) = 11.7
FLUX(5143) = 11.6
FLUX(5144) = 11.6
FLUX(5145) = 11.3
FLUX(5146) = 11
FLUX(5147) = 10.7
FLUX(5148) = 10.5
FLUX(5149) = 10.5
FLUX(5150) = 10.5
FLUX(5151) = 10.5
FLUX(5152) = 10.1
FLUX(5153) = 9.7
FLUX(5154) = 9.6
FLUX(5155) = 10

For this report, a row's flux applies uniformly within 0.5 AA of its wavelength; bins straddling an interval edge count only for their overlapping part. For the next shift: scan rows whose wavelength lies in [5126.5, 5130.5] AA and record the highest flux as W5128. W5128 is 10.7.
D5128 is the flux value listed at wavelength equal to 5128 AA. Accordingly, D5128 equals 10.7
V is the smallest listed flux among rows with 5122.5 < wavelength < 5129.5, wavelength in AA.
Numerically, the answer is 10.3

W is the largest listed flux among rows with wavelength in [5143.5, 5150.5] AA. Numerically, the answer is 11.6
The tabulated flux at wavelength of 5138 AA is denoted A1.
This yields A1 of 11.9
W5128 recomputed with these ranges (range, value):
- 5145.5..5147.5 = 11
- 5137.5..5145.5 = 11.9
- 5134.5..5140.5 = 12.3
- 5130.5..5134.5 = 12.1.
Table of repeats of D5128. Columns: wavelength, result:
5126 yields 10.6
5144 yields 11.6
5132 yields 12.1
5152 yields 10.1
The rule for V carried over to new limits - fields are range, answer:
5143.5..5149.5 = 10.5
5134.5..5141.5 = 11.4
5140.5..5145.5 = 11.3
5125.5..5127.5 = 10.6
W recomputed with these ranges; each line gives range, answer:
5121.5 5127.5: 12.5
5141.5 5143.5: 11.7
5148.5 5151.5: 10.5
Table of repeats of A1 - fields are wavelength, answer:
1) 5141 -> 11.9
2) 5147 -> 10.7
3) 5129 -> 10.3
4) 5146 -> 11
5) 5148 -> 10.5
